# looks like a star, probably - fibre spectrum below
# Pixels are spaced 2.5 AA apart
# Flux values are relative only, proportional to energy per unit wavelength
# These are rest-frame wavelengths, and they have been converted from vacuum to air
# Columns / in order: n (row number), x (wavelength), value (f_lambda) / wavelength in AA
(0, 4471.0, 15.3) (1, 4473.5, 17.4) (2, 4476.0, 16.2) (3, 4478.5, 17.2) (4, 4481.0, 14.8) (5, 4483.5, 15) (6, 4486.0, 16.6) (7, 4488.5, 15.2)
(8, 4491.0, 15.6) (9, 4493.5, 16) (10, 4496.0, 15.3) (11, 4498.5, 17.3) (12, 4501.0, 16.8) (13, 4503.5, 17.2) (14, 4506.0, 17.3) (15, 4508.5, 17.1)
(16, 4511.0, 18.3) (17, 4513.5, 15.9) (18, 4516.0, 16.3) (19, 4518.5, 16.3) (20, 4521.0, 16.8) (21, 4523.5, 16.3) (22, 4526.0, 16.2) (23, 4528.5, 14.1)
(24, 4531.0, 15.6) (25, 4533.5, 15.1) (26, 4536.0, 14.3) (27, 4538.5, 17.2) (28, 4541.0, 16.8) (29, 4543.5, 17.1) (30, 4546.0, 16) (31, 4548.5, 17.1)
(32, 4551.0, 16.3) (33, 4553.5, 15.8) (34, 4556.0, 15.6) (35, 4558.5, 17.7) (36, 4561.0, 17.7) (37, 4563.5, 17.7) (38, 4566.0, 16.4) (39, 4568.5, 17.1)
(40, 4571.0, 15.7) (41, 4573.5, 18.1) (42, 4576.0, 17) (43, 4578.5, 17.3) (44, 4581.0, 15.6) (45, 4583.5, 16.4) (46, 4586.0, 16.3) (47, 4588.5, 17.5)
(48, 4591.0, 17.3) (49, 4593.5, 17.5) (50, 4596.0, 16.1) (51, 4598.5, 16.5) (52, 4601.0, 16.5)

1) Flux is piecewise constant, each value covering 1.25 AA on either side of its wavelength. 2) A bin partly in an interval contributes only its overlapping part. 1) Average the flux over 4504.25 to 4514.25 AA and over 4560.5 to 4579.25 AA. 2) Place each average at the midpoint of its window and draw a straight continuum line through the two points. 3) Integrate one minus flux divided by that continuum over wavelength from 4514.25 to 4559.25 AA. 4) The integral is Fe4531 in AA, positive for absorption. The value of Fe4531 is 2.7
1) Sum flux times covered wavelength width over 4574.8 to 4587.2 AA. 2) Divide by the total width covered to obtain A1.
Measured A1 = 16.5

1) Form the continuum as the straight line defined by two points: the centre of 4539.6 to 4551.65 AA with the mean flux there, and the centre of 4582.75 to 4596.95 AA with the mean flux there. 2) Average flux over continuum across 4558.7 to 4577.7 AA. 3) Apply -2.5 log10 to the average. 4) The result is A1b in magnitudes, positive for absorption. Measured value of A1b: -0.02 mag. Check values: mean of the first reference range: 16.7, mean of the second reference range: 16.9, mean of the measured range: 17.1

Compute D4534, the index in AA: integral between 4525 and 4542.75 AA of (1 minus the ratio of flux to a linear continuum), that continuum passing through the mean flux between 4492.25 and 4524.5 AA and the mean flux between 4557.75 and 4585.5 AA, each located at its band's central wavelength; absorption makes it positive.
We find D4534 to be 1.2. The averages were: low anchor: 16.7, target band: 15.6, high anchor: 16.9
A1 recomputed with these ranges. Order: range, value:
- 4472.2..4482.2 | 16.4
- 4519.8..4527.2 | 16.4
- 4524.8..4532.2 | 15.3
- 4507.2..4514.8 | 17.1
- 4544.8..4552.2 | 16.5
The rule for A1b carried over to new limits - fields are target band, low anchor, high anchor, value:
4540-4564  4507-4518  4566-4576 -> 0.01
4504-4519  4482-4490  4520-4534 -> -0.08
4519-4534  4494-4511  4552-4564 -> 0.08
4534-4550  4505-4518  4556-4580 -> 0.04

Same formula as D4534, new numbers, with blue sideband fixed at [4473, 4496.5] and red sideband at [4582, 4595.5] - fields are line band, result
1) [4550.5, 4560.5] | 0.1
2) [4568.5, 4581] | -0.1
